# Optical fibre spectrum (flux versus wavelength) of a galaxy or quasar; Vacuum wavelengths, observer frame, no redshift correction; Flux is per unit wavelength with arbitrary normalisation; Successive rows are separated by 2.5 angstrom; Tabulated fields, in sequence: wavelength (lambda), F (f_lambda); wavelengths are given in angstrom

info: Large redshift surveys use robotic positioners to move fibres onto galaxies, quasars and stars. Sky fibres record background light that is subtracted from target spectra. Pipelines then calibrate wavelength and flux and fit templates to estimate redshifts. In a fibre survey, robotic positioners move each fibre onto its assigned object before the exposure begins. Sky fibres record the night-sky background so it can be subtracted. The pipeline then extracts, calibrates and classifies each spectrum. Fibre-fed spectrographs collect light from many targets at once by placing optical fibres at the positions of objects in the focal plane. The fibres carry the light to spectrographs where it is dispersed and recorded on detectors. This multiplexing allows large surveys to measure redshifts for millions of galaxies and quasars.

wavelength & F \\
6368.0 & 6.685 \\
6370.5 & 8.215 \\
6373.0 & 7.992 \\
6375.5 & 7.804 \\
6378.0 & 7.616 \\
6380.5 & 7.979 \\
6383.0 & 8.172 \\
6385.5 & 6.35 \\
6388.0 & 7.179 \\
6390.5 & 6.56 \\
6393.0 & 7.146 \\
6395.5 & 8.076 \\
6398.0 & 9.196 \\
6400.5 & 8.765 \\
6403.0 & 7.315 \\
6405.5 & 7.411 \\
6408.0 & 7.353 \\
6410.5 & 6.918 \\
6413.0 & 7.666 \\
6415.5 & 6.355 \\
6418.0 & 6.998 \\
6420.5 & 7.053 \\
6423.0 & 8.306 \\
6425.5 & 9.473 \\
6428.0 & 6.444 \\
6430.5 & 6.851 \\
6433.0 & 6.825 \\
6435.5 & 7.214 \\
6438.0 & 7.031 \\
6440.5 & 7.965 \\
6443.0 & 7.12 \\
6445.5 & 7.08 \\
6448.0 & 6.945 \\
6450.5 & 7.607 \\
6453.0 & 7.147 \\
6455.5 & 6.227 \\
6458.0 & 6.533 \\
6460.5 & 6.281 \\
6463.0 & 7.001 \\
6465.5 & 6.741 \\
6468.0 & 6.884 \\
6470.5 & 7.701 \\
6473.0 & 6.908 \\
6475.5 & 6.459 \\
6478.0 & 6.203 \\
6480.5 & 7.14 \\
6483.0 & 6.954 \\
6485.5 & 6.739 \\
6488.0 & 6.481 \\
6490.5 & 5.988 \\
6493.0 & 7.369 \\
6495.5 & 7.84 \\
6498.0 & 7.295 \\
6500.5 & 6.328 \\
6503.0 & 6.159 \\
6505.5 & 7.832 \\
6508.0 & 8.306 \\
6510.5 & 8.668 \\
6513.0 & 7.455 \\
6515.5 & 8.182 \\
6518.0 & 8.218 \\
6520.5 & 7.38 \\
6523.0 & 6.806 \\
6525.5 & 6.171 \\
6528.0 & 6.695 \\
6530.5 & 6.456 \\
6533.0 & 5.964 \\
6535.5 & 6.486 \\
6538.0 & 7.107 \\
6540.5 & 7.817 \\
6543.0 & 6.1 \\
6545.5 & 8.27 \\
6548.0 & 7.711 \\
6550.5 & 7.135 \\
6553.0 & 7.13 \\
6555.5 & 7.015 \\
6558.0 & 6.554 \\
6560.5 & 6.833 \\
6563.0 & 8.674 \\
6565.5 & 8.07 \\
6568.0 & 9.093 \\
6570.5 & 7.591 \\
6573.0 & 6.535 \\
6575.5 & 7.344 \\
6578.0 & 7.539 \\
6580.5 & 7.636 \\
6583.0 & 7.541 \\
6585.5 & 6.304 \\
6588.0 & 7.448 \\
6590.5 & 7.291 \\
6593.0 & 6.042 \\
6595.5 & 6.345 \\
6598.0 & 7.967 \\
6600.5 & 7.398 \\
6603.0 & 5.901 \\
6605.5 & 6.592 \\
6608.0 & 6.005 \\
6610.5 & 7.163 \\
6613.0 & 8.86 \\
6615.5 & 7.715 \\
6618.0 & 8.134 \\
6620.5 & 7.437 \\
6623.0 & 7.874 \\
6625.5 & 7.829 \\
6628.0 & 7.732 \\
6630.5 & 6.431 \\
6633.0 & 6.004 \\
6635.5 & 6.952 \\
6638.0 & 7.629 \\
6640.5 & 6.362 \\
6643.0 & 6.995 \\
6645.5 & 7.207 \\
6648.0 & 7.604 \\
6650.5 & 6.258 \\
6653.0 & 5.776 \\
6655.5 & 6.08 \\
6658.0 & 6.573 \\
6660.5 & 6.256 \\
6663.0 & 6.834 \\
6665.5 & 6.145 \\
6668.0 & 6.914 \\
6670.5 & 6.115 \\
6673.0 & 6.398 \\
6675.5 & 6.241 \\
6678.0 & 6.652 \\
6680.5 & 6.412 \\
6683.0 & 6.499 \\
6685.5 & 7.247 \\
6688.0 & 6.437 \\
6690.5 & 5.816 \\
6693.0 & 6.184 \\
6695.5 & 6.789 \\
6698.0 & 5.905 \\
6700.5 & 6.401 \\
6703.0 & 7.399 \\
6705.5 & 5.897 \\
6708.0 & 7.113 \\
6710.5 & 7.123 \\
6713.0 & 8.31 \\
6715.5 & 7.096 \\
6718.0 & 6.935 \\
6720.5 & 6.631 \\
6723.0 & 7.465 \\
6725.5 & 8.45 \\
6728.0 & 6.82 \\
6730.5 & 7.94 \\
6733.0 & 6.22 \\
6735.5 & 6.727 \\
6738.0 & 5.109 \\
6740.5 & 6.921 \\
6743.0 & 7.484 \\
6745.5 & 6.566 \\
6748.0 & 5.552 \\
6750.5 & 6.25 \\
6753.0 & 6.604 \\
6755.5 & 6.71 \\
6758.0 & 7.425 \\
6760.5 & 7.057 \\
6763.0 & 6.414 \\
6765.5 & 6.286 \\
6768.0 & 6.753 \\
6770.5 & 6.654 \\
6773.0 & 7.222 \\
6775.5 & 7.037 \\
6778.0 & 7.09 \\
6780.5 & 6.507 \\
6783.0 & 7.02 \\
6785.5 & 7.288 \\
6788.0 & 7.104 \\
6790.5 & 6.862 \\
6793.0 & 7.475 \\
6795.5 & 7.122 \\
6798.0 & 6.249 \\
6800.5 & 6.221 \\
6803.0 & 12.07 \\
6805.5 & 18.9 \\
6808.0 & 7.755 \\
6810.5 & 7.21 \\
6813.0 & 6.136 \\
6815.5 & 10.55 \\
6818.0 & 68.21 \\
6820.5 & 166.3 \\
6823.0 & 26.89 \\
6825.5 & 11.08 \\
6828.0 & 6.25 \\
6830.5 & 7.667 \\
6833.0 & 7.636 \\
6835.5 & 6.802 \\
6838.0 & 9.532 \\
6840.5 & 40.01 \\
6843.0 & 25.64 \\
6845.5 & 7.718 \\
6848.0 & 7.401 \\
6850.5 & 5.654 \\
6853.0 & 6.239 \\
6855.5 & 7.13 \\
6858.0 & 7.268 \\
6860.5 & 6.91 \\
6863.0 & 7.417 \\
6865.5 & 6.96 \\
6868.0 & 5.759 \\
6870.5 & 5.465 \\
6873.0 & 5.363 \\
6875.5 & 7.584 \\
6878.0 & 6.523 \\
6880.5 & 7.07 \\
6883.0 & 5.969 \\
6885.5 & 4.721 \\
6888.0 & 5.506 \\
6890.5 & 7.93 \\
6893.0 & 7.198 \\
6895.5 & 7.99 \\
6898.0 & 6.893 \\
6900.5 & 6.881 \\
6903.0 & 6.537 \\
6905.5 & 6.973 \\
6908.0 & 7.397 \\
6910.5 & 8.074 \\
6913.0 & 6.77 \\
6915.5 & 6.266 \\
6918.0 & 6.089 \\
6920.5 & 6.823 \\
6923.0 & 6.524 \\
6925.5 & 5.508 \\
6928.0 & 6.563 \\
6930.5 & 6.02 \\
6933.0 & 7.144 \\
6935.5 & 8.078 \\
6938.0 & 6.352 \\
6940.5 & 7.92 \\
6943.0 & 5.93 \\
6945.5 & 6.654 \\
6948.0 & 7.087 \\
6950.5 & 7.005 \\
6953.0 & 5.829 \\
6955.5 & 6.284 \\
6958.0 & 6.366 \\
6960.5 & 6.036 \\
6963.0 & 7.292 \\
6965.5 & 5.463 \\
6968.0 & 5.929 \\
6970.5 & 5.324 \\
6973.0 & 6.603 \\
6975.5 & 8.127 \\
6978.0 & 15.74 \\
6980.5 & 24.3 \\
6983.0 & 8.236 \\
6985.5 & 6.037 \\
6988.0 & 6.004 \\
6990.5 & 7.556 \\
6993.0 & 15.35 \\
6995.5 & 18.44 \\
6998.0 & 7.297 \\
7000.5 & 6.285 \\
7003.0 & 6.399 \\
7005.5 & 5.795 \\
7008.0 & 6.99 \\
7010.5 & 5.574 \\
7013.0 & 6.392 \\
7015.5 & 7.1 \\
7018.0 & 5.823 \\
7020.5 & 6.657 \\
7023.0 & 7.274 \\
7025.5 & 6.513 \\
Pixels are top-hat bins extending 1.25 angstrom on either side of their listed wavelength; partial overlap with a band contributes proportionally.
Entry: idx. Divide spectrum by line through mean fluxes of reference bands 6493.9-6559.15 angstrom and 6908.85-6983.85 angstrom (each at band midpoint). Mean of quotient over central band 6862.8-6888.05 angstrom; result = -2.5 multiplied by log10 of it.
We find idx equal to 0.20 mag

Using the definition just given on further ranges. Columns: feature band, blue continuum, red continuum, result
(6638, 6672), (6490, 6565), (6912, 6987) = 0.11 mag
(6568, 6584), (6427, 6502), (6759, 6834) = 0.30 mag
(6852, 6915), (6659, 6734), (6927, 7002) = 0.16 mag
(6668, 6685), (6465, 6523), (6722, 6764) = 0.07 mag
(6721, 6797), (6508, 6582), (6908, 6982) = 0.09 mag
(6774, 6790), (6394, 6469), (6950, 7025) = 0.12 mag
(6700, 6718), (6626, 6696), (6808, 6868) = 0.39 mag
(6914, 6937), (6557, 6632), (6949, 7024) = 0.22 mag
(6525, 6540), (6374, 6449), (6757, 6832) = 0.47 mag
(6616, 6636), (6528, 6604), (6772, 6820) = 0.21 mag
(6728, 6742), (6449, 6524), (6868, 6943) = 0.04 mag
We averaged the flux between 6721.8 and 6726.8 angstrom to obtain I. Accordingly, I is 7.95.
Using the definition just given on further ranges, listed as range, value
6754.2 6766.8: 6.78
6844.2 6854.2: 6.85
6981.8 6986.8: 7.11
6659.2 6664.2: 6.54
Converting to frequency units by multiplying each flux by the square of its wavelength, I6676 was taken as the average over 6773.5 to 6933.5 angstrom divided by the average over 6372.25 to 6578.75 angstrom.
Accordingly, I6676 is 1.8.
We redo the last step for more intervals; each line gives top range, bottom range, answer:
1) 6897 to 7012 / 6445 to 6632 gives 1.21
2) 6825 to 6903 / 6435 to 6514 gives 1.37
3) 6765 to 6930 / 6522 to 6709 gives 1.80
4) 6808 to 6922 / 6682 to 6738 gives 2.04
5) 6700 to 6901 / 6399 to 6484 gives 1.69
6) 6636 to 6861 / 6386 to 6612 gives 1.57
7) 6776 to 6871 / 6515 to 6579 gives 2.29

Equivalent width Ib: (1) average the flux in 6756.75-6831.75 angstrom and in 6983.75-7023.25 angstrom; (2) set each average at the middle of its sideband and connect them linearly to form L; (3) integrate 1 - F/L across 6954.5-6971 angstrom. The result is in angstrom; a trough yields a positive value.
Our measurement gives 5.7 angstrom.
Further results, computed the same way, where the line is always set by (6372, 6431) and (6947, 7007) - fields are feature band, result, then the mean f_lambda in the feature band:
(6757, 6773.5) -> 2.8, 6.8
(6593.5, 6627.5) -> 2.6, 7.31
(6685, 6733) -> 6.9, 6.92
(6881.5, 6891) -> 2.8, 5.91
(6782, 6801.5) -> 3.1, 6.93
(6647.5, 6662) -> 2.9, 6.37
